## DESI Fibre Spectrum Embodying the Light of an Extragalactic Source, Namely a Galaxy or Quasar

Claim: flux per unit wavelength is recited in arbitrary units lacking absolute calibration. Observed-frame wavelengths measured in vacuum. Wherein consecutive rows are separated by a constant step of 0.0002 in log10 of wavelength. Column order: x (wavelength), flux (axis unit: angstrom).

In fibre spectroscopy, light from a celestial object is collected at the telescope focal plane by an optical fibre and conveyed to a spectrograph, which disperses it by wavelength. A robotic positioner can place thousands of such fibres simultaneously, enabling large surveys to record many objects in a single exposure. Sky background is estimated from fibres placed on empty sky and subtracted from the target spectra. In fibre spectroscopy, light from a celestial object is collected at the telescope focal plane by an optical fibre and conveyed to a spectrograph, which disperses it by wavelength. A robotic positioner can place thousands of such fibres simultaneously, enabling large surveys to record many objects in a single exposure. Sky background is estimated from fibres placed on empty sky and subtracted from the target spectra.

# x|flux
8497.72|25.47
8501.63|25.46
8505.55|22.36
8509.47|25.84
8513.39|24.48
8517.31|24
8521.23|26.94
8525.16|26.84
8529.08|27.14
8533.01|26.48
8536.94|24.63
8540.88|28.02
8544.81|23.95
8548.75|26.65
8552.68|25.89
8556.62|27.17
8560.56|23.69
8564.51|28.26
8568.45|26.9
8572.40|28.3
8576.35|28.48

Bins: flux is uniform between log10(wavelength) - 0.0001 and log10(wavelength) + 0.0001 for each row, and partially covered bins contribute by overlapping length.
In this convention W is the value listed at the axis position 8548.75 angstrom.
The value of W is 26.65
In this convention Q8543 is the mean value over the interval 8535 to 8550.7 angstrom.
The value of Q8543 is 25.8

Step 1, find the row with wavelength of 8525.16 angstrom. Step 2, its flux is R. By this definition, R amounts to 26.84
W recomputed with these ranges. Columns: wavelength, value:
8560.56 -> 23.69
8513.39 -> 24.48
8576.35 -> 28.48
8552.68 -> 25.89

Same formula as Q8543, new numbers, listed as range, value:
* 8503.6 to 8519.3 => 24.2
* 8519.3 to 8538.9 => 26.4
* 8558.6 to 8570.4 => 26.3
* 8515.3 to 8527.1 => 25.9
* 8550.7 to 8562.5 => 25.6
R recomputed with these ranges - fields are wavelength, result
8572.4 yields 28.3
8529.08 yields 27.14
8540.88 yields 28.02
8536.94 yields 24.63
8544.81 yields 23.95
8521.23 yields 26.94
